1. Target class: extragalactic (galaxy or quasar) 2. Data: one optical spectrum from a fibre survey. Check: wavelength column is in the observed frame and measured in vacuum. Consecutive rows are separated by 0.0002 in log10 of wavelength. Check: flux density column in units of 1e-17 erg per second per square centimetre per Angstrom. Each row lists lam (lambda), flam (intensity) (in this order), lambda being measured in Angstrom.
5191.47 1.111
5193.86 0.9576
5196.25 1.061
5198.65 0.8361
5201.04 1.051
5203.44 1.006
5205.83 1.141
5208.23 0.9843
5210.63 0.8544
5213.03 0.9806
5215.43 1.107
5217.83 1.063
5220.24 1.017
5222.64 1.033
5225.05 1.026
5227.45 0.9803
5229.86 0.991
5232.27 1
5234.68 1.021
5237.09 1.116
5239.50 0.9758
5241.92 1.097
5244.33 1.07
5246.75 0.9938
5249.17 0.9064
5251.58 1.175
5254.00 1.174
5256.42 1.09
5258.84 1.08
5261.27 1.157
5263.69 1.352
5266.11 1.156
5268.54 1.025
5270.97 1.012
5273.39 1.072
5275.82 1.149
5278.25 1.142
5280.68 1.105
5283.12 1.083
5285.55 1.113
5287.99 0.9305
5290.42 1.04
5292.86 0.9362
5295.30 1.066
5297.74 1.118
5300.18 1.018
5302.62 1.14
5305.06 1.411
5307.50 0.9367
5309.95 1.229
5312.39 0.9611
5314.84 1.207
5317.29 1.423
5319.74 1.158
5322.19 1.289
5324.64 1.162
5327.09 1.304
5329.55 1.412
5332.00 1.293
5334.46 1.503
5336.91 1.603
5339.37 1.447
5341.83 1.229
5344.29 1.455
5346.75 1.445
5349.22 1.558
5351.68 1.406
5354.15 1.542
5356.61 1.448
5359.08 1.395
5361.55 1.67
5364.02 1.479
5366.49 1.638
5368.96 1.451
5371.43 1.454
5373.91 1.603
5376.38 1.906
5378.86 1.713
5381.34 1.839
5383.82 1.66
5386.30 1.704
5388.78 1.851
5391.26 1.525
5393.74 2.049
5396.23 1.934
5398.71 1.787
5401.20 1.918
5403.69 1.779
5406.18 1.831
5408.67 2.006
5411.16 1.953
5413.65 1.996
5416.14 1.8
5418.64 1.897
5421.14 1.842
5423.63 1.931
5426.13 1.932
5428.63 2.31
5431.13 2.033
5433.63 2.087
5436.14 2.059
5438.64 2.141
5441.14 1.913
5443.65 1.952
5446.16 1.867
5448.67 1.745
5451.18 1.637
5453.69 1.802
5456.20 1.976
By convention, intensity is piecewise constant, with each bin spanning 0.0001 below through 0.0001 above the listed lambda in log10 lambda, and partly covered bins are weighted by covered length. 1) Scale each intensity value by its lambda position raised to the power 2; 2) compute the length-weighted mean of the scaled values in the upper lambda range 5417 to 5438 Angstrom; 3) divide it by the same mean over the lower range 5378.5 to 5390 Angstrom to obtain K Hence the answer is 1.16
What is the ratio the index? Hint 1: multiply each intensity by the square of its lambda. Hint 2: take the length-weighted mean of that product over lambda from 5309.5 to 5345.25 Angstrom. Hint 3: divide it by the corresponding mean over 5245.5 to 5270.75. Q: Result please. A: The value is 1.2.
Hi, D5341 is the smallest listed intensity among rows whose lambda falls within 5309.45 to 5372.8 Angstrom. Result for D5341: 0.9611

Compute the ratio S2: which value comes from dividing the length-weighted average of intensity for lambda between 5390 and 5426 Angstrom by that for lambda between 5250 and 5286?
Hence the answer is 1.7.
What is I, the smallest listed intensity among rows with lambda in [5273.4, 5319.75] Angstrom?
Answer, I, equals 0.9305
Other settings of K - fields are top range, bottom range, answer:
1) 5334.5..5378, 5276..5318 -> 1.40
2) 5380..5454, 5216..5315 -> 1.86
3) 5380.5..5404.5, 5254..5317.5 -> 1.69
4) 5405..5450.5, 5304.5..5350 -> 1.55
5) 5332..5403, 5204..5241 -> 1.67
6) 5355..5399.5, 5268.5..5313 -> 1.60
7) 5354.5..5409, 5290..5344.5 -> 1.42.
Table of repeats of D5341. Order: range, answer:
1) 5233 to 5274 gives 0.9064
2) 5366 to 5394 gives 1.451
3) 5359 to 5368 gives 1.395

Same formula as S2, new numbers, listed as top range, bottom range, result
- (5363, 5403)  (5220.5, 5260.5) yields 1.65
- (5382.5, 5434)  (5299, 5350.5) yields 1.46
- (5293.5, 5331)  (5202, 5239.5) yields 1.16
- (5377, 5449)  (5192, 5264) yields 1.83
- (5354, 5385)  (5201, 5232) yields 1.58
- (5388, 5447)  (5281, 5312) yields 1.79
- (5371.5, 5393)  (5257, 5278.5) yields 1.53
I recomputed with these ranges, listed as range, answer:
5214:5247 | 0.9758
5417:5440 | 1.842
